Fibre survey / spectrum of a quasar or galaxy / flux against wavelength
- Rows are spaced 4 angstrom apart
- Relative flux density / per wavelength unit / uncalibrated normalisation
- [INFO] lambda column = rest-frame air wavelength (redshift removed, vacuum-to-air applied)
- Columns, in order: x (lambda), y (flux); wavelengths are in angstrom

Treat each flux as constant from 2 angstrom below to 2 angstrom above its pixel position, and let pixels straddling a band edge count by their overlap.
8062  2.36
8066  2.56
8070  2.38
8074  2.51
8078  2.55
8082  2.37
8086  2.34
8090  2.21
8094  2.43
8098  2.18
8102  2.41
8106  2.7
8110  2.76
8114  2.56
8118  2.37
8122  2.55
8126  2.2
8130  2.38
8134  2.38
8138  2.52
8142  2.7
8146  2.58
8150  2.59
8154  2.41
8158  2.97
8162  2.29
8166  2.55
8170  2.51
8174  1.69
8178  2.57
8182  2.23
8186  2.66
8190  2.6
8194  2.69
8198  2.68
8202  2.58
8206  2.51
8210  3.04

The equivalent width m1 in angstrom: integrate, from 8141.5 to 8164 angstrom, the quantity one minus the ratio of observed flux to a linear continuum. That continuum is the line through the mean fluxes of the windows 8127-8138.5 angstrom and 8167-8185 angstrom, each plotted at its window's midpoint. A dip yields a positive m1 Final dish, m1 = -2.3 angstrom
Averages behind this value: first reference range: 2.39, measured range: 2.58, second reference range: 2.29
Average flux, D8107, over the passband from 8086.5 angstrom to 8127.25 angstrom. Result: 2.44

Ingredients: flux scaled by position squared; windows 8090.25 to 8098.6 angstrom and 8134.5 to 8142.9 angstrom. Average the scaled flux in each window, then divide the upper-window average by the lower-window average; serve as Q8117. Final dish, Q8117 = 1.1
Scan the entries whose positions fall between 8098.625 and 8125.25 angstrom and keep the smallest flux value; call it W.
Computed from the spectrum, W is 2.37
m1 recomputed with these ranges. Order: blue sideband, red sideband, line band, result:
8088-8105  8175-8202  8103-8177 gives -1.7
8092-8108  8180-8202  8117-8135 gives 0.7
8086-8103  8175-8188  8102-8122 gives -2.1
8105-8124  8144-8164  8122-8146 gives 1.1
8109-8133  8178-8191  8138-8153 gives -0.7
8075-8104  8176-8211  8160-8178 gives 1.8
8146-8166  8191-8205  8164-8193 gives 2.1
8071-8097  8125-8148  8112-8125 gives -0.1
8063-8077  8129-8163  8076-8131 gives 1.7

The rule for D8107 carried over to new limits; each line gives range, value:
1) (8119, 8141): 2.42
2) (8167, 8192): 2.38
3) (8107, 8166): 2.52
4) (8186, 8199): 2.66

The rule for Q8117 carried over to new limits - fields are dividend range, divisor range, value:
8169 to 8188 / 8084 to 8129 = 0.97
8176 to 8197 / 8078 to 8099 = 1.12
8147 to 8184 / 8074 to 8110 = 1.02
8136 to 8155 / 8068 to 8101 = 1.10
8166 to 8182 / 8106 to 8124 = 0.90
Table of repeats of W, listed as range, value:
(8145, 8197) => 1.69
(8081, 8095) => 2.21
